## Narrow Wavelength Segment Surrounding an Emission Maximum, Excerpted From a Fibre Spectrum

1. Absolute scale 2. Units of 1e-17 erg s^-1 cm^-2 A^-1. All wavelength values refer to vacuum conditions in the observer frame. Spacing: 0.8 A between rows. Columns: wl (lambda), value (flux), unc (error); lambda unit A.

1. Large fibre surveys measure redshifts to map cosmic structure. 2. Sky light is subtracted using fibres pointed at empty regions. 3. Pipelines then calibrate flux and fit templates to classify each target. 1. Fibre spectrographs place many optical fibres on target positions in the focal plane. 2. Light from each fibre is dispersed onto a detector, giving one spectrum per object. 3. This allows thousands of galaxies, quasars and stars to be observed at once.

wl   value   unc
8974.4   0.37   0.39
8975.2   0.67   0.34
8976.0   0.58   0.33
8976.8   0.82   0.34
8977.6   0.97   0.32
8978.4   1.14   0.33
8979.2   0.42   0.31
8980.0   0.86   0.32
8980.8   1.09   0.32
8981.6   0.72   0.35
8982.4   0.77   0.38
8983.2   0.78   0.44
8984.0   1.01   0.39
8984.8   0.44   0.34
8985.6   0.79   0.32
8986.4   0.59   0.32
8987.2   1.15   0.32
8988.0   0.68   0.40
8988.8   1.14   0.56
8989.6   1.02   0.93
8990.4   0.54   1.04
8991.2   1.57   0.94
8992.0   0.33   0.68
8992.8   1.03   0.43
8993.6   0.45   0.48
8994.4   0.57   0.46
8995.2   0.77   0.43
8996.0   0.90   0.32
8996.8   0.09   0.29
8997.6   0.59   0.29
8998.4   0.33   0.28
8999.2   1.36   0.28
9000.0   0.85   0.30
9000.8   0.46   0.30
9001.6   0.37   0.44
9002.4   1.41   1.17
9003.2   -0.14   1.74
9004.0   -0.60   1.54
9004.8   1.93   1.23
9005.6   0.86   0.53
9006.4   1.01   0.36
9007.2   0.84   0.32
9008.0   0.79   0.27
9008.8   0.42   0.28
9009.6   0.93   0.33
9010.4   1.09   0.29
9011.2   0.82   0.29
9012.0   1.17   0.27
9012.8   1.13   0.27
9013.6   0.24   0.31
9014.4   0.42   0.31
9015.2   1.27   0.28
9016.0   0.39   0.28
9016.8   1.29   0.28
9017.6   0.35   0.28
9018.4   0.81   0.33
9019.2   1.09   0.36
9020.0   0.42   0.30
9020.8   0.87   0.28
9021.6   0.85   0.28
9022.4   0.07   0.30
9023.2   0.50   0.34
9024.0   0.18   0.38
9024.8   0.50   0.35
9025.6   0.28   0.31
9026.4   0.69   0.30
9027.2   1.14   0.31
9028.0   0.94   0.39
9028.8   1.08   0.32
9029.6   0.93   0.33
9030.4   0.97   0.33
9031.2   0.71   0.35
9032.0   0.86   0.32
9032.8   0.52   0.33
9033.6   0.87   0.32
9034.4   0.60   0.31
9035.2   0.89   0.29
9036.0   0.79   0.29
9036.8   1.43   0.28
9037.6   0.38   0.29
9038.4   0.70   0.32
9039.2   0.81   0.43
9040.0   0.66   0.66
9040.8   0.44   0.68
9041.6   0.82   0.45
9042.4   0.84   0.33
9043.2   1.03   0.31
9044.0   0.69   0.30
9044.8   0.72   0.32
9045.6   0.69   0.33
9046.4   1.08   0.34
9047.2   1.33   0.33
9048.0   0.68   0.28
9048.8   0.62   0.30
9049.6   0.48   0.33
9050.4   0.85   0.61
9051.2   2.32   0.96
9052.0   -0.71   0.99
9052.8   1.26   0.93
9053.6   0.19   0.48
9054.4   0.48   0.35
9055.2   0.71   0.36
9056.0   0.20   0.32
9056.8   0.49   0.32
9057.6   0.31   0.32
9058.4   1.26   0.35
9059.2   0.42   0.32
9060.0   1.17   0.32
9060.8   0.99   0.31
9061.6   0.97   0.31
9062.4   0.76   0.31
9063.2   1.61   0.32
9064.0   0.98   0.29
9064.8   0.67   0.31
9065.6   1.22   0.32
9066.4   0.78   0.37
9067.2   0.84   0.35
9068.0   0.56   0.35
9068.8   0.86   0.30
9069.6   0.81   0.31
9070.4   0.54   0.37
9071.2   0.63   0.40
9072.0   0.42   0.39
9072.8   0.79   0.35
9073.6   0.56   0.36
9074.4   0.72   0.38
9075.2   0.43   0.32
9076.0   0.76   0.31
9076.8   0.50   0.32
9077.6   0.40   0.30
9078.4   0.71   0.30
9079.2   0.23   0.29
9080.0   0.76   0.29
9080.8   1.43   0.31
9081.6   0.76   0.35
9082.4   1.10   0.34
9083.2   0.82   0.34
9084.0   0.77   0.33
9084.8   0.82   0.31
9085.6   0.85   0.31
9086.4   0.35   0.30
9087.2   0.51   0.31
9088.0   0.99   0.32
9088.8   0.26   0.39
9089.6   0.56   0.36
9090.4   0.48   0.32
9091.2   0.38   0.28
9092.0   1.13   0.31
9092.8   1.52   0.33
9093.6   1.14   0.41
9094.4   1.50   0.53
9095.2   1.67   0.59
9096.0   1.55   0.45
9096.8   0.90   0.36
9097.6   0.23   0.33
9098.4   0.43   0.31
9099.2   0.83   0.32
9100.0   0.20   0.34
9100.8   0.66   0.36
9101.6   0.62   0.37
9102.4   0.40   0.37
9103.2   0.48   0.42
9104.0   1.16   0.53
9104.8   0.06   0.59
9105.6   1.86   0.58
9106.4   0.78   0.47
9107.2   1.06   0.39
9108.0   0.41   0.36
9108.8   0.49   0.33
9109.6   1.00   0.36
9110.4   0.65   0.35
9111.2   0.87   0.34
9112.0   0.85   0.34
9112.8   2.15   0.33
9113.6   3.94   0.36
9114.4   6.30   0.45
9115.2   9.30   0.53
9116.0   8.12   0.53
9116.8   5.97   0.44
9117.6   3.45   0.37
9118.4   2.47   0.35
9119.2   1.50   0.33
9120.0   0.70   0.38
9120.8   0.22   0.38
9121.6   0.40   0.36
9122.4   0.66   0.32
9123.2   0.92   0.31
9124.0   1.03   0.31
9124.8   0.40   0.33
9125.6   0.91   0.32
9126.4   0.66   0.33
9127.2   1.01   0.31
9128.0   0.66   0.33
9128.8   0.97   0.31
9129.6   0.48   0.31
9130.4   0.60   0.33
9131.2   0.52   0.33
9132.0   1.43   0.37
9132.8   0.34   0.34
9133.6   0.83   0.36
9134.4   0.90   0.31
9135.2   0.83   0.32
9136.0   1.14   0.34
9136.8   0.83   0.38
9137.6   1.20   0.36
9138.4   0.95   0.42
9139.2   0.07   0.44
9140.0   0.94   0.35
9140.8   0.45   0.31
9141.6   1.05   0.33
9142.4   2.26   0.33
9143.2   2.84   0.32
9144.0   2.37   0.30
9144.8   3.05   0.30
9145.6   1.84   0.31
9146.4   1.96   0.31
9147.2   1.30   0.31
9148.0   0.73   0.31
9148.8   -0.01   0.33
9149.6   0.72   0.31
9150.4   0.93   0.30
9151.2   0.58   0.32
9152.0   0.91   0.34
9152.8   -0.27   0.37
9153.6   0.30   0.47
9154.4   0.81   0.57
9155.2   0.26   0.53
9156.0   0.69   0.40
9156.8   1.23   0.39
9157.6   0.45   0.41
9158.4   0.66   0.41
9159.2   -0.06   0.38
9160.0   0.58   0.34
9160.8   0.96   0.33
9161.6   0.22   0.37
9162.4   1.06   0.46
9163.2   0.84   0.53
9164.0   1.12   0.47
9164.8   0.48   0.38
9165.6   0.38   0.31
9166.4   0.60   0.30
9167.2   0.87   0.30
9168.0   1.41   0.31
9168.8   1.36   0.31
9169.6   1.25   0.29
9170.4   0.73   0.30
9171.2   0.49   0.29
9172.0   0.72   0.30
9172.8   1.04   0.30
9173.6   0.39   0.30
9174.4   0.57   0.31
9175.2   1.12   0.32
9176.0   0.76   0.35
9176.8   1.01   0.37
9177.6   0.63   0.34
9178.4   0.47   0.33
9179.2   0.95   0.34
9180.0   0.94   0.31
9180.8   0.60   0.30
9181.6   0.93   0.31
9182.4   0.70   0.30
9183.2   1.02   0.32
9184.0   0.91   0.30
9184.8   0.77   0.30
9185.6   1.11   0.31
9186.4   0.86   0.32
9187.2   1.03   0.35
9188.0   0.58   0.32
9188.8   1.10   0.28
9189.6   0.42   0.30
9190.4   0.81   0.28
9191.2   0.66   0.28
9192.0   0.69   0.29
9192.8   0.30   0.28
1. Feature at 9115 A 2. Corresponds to H-alpha 6563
